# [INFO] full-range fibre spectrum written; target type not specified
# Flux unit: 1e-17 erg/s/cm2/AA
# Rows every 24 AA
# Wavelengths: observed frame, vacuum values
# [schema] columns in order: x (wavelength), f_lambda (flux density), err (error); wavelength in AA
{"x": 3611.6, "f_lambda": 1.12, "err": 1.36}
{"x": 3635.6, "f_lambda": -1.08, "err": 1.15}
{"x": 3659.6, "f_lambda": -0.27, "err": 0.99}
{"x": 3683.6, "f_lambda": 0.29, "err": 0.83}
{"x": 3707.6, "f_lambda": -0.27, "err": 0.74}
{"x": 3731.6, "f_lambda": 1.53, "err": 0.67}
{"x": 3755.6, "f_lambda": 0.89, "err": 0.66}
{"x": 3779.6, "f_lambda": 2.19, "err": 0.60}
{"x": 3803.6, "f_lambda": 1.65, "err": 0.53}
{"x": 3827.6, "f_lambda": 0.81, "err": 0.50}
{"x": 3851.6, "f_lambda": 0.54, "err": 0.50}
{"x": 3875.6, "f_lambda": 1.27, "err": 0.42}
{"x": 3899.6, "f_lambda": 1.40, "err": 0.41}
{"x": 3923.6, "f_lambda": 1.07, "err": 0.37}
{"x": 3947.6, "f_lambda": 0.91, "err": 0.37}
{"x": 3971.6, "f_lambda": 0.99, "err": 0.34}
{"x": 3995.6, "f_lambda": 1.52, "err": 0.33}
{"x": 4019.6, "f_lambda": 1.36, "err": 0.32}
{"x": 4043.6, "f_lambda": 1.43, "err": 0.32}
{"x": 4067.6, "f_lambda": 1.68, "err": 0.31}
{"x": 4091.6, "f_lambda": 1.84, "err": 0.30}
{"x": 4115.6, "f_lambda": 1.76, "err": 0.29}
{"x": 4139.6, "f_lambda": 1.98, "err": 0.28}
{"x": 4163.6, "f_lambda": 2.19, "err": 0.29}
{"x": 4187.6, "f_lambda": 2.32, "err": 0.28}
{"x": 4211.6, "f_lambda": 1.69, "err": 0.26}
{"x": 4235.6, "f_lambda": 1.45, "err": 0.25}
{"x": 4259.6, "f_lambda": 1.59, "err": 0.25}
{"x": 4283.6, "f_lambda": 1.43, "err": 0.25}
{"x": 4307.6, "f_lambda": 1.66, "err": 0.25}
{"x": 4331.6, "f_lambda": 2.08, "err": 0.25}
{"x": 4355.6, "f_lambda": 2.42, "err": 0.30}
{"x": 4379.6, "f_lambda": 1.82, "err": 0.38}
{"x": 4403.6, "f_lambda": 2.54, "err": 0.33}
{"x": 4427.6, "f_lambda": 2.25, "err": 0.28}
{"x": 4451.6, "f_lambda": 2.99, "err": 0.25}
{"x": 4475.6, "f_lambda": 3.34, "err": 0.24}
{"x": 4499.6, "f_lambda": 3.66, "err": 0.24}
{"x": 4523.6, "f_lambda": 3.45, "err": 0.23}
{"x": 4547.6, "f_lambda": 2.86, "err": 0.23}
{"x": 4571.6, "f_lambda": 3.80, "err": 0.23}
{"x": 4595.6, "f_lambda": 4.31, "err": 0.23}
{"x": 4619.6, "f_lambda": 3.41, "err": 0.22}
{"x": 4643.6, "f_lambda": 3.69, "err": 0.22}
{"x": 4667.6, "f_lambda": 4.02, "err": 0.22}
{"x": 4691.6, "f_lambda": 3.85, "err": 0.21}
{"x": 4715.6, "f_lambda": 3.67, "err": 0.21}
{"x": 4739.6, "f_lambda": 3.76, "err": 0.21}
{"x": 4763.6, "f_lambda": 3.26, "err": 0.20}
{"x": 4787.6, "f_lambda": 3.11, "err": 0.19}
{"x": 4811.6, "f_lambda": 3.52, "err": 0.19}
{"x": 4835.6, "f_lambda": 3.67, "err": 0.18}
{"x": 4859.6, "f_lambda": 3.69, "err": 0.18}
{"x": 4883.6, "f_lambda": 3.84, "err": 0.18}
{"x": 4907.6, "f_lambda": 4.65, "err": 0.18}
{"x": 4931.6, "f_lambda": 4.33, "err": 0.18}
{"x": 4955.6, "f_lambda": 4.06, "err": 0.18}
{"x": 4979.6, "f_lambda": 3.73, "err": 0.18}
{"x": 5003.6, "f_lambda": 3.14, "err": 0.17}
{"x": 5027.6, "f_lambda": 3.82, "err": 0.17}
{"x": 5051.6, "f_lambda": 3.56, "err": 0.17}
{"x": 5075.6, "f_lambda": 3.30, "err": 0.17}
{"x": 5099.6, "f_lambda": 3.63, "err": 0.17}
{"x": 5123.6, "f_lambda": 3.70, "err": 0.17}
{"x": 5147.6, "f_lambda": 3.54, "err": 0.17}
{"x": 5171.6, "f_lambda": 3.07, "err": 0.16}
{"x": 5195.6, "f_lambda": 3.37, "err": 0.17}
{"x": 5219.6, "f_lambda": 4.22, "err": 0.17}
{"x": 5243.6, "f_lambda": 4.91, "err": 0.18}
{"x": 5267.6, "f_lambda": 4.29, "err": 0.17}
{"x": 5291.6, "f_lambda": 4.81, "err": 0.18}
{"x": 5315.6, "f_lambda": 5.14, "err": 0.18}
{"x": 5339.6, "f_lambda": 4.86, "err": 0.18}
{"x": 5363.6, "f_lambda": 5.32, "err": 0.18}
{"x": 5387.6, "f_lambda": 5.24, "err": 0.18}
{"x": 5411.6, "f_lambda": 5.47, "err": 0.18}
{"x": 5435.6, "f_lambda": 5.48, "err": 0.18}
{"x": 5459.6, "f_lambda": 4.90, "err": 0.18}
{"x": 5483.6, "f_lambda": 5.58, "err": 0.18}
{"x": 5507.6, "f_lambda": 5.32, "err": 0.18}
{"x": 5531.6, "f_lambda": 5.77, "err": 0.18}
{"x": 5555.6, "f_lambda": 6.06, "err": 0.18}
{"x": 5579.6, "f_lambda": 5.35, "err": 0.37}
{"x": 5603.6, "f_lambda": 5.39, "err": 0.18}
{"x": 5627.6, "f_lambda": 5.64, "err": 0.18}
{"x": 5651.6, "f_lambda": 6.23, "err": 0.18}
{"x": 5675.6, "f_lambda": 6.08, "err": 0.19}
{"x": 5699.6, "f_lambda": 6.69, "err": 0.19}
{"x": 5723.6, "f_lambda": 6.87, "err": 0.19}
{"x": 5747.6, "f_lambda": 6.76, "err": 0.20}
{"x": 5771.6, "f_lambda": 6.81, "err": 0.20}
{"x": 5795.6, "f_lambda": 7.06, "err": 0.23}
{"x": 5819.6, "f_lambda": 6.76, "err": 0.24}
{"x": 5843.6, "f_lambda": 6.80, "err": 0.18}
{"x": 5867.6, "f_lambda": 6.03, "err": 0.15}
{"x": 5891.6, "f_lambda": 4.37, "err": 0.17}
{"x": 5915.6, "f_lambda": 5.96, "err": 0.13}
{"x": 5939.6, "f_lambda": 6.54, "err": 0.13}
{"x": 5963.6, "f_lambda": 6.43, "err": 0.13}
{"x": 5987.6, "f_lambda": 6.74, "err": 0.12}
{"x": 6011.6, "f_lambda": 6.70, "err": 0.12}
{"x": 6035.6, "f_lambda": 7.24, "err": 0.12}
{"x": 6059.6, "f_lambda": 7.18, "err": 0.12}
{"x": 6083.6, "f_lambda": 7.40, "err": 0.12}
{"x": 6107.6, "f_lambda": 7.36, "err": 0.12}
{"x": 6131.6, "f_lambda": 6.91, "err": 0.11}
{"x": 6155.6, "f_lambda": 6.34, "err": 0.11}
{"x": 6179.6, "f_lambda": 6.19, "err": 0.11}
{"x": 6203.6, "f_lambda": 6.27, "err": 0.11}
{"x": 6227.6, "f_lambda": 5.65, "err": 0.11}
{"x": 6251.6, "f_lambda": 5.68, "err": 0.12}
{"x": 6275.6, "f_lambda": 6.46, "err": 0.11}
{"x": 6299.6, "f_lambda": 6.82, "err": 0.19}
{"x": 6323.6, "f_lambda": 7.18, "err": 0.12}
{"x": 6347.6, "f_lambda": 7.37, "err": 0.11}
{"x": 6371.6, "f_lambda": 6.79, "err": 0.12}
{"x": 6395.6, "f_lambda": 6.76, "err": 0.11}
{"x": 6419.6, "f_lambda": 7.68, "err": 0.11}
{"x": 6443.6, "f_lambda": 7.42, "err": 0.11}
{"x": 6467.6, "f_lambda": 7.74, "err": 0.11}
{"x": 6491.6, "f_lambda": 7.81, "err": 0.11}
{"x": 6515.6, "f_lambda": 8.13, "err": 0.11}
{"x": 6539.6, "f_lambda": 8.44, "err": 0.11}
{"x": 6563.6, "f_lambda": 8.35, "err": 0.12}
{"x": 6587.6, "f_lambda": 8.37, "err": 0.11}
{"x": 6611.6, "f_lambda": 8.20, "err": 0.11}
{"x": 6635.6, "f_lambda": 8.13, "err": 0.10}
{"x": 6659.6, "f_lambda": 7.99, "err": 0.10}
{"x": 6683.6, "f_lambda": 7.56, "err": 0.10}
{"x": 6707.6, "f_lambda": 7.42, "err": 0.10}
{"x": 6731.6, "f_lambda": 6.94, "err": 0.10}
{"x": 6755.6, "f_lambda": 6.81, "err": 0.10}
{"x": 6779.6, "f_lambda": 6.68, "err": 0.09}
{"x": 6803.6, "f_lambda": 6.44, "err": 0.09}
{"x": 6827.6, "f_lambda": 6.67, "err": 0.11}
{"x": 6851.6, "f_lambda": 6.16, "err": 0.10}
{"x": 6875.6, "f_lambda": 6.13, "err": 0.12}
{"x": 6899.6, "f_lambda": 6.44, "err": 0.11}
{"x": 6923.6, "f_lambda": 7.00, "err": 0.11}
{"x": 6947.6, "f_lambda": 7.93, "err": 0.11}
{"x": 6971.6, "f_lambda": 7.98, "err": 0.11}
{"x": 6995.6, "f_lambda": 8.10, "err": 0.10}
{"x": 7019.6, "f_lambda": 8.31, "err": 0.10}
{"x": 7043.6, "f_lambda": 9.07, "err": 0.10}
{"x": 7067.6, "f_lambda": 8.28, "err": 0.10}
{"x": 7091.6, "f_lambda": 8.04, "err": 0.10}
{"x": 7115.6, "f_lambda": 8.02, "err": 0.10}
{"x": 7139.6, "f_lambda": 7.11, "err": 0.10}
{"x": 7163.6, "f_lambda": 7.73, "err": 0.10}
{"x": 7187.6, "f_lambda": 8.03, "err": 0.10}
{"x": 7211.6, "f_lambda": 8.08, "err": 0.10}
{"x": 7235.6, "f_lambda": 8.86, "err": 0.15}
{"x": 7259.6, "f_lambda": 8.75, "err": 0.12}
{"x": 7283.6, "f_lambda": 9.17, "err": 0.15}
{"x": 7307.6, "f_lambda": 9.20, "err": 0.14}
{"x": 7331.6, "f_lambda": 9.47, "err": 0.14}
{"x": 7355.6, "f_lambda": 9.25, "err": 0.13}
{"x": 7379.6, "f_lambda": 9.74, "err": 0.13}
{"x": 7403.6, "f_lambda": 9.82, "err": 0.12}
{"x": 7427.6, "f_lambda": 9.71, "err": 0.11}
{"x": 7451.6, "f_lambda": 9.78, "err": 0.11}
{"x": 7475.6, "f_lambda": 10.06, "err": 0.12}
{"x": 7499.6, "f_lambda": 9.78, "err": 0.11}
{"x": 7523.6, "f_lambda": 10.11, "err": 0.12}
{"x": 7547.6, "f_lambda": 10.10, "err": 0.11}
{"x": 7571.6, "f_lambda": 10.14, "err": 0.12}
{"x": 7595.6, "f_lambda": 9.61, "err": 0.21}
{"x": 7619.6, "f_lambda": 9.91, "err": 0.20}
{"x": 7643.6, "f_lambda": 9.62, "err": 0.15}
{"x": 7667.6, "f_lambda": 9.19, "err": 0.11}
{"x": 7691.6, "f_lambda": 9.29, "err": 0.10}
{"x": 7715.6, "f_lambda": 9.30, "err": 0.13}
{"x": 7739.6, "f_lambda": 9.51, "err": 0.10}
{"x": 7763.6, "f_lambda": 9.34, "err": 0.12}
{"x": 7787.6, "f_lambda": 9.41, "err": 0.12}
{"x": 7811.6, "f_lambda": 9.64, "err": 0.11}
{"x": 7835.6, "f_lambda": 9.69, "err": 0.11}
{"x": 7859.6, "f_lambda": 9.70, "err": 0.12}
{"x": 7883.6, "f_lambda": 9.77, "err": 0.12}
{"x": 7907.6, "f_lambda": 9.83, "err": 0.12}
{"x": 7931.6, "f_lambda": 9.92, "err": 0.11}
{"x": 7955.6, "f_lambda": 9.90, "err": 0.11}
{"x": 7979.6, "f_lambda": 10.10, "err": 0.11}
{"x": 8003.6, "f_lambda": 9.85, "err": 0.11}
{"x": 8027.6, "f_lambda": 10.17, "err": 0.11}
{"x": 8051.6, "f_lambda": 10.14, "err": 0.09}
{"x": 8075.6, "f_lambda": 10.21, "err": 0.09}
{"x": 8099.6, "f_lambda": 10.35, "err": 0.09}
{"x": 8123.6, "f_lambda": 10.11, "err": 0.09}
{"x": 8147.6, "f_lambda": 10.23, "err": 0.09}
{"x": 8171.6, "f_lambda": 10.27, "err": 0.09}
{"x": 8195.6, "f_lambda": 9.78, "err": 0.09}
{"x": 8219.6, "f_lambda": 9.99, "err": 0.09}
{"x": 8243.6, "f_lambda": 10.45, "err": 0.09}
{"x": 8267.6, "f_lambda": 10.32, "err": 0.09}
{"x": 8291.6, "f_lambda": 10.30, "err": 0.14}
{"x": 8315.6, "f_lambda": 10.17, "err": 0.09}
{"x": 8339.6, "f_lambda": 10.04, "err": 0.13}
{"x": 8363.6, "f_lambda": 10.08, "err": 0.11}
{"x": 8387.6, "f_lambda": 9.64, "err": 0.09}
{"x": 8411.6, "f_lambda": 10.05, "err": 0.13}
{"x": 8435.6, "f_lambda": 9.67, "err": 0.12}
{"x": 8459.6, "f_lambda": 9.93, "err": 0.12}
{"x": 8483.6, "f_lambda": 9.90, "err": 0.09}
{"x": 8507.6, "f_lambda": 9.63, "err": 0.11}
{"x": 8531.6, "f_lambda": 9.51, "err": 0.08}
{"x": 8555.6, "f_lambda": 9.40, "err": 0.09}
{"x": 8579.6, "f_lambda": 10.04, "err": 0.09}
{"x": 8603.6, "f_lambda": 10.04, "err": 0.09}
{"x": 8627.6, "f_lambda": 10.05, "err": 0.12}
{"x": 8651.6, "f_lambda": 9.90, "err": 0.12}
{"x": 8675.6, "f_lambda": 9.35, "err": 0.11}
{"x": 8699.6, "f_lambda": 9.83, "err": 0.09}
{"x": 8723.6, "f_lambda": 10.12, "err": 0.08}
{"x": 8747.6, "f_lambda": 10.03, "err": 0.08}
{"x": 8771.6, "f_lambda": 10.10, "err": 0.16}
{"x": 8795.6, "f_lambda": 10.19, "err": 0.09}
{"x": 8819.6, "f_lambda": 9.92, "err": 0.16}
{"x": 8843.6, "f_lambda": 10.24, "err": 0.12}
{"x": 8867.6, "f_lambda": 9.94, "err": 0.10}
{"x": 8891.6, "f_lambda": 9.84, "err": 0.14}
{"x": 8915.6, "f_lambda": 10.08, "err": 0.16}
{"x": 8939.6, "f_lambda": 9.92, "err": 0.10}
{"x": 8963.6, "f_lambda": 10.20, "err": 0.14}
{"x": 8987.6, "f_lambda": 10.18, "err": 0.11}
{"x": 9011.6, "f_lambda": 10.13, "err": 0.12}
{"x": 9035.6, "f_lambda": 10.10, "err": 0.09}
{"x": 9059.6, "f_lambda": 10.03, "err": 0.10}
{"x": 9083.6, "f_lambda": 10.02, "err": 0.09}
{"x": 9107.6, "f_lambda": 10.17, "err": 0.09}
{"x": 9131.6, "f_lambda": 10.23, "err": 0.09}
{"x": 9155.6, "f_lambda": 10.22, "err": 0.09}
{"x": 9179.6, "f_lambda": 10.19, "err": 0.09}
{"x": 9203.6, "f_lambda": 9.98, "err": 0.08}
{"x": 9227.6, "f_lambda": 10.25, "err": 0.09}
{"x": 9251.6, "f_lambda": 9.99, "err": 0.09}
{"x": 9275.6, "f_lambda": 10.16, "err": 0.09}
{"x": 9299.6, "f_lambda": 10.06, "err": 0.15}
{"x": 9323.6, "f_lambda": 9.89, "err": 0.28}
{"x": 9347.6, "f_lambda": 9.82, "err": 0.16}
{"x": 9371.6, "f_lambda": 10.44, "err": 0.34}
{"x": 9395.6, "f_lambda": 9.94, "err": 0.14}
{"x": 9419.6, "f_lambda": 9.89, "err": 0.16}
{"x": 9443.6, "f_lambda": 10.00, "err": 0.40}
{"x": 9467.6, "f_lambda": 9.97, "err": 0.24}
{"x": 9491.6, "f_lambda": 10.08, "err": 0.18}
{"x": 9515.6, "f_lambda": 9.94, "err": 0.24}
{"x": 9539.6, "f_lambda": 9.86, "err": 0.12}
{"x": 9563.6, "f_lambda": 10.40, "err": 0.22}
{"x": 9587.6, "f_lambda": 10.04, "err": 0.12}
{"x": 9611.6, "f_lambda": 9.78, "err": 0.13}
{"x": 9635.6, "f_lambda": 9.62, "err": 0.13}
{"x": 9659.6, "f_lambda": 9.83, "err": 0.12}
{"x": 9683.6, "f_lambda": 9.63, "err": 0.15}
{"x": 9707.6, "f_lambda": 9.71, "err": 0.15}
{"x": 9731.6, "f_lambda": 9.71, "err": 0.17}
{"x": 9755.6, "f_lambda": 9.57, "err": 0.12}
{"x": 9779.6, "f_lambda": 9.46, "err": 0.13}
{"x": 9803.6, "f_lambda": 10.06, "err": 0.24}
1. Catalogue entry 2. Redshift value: 0.00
